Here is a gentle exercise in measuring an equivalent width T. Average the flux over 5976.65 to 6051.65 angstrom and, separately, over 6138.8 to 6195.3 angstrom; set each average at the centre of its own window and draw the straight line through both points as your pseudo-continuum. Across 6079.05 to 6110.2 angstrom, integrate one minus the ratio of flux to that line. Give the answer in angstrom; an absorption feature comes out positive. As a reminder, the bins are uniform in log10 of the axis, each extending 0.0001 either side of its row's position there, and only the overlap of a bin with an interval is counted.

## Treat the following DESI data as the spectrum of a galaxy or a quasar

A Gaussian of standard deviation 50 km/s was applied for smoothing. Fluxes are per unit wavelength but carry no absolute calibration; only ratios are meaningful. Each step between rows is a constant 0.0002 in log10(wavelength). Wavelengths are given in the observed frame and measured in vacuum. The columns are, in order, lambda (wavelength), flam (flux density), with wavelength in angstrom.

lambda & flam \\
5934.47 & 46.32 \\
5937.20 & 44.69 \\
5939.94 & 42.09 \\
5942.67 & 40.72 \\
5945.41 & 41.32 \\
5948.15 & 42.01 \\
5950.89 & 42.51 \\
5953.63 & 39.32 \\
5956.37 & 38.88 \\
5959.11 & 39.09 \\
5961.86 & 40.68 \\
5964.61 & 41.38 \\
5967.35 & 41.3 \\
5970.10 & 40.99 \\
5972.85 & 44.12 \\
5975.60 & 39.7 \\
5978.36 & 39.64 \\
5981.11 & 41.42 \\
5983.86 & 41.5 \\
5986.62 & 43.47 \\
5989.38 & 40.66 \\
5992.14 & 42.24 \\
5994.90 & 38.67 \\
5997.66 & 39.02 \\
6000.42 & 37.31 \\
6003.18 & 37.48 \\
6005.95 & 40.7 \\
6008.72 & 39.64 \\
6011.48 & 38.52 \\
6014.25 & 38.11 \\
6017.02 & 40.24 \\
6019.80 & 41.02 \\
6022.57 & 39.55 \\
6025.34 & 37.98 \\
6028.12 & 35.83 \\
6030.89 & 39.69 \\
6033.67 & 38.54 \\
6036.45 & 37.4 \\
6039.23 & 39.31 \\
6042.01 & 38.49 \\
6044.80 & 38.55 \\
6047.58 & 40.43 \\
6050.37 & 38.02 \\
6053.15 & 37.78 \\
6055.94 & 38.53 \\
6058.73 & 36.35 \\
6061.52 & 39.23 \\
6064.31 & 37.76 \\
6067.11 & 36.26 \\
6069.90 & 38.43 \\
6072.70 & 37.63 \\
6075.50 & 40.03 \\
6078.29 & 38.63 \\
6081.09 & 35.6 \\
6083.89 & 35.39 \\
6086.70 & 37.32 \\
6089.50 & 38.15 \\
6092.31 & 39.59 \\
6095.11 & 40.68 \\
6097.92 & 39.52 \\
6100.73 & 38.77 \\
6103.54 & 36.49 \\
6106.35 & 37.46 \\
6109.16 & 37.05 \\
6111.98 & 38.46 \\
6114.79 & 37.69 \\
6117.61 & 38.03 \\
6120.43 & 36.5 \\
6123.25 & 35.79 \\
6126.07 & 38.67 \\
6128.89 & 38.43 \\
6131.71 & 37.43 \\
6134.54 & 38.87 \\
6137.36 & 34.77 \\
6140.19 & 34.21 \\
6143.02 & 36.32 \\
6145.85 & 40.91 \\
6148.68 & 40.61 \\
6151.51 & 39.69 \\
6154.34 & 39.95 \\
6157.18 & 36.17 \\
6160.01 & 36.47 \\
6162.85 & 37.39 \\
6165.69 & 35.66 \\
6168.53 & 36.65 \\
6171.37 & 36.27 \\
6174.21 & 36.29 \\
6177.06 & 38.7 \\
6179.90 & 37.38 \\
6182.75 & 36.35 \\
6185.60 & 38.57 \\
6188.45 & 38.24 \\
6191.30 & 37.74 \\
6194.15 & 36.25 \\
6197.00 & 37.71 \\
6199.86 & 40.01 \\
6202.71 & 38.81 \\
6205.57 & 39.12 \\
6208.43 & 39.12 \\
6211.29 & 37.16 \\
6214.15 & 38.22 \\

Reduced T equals 0.4 angstrom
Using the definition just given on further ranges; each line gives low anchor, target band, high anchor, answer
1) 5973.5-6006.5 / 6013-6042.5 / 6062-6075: 0.2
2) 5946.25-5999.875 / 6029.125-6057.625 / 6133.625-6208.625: 0.8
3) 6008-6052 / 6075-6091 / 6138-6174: 0.4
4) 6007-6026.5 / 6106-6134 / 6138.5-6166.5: 0.4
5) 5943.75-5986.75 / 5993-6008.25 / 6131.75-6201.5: 0.6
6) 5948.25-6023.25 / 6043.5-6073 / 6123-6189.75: 0.8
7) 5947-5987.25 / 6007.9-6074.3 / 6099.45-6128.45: 1.3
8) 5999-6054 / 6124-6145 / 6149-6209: 0.6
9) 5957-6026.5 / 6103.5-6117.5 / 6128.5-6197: 0.3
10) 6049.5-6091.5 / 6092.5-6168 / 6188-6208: 0.4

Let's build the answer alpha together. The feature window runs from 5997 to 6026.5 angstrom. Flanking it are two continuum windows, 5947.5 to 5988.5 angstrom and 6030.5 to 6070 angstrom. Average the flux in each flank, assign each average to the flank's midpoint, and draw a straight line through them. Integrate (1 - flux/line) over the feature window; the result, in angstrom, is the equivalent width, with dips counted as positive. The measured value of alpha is 0.4 angstrom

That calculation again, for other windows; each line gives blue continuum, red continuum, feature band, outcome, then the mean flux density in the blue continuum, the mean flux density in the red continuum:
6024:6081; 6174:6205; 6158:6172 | 0.5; 38.2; 37.9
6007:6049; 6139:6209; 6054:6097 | 0.6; 38.9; 37.8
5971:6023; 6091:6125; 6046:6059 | 0.2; 40.2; 38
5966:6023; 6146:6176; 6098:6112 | 0.3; 40.3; 37.7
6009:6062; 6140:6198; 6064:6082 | 0.2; 38.6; 37.6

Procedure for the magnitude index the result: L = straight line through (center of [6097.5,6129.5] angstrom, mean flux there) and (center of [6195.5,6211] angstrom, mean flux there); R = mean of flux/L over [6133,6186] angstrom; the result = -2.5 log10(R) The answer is 0.02 mag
